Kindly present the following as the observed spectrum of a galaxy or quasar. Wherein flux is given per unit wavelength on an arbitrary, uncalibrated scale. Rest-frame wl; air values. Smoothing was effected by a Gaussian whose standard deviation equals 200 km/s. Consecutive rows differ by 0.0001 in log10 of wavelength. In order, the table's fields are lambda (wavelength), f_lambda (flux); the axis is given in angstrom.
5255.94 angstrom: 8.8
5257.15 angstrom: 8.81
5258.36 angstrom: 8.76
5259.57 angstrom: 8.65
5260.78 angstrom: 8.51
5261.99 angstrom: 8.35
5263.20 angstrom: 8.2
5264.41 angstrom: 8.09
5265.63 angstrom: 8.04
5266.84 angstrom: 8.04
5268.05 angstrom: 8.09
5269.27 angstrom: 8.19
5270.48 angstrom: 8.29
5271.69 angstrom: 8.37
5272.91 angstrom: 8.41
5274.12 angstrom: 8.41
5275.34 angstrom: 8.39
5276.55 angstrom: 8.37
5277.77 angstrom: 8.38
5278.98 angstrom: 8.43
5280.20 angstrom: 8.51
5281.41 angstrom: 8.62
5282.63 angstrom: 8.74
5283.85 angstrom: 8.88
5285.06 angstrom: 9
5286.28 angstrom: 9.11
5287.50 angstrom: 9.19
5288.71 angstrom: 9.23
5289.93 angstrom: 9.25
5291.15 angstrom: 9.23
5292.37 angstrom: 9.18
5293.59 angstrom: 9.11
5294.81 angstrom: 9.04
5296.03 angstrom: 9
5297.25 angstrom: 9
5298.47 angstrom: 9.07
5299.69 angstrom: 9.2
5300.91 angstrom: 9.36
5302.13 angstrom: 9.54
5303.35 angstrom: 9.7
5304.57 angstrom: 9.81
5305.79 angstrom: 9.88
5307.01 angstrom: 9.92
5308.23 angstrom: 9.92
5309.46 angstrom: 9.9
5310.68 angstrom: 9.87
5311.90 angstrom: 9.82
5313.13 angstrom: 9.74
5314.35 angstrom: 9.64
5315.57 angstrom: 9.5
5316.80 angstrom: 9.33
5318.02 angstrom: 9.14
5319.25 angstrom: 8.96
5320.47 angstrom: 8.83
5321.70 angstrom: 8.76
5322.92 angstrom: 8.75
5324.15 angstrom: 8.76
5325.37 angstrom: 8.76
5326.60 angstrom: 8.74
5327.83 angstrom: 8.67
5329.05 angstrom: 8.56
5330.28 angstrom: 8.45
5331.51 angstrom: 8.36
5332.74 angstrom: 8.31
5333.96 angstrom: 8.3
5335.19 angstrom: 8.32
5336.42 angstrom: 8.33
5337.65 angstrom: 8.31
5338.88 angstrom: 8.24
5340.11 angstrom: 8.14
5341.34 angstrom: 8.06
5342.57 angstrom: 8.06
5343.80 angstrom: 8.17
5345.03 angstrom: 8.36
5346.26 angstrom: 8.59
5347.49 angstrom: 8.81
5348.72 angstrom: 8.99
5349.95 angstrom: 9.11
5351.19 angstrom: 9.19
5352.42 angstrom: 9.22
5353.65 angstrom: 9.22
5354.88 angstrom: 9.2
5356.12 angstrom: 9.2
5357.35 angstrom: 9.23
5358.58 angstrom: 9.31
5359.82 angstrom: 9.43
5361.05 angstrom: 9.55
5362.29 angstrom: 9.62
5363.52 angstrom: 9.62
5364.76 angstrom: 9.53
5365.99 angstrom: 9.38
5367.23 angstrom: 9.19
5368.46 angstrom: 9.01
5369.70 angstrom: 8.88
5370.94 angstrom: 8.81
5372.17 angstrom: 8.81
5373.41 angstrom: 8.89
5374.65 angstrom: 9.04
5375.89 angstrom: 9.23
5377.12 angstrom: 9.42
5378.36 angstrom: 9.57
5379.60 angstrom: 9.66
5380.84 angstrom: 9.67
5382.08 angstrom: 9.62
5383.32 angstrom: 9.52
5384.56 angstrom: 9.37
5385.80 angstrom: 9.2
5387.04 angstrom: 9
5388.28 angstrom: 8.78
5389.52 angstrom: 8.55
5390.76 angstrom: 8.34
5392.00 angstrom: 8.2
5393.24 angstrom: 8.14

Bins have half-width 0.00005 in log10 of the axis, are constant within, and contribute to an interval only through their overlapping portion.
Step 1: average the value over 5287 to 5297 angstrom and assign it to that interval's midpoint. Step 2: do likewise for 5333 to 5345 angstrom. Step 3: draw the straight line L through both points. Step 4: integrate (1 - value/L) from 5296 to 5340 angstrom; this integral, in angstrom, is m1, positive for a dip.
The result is -2.15 angstrom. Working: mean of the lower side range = 9.15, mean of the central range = 9.07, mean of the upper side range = 8.23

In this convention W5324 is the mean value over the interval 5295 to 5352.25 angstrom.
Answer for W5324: 8.96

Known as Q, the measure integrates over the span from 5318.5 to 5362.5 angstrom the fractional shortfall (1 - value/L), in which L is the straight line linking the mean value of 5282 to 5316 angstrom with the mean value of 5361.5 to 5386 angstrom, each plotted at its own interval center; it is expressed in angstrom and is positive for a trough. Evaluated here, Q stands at 2.8 angstrom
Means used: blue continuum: 9.39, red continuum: 9.3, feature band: 8.74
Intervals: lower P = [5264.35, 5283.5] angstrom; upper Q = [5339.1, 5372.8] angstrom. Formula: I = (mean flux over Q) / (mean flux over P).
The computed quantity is 1.1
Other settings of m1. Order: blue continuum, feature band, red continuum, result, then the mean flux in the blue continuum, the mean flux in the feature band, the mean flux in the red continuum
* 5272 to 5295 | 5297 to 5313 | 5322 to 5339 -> -1.8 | 8.8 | 9.63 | 8.5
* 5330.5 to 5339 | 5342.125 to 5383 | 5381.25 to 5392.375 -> -2.2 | 8.32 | 9.15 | 8.99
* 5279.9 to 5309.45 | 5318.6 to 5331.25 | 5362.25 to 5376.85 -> 0.7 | 9.25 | 8.71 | 9.16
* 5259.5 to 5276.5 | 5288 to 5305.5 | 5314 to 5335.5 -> -1.5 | 8.28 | 9.28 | 8.78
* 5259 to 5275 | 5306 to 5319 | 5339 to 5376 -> -1.6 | 8.28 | 9.66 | 8.98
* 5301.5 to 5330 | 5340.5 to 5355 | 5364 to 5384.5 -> 0.9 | 9.32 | 8.73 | 9.27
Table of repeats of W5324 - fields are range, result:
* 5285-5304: 9.21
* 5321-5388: 8.94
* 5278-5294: 8.95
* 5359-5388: 9.3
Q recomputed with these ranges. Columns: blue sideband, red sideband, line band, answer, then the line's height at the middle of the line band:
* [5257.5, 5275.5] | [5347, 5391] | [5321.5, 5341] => 0.90 angstrom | 8.88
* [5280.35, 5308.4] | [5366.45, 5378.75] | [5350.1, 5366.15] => -0.43 angstrom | 9.11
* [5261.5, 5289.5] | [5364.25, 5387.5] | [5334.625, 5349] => 1.03 angstrom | 9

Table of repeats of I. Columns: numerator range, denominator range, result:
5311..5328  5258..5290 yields 1.07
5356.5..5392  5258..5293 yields 1.07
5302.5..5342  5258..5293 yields 1.05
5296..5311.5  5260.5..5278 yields 1.16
